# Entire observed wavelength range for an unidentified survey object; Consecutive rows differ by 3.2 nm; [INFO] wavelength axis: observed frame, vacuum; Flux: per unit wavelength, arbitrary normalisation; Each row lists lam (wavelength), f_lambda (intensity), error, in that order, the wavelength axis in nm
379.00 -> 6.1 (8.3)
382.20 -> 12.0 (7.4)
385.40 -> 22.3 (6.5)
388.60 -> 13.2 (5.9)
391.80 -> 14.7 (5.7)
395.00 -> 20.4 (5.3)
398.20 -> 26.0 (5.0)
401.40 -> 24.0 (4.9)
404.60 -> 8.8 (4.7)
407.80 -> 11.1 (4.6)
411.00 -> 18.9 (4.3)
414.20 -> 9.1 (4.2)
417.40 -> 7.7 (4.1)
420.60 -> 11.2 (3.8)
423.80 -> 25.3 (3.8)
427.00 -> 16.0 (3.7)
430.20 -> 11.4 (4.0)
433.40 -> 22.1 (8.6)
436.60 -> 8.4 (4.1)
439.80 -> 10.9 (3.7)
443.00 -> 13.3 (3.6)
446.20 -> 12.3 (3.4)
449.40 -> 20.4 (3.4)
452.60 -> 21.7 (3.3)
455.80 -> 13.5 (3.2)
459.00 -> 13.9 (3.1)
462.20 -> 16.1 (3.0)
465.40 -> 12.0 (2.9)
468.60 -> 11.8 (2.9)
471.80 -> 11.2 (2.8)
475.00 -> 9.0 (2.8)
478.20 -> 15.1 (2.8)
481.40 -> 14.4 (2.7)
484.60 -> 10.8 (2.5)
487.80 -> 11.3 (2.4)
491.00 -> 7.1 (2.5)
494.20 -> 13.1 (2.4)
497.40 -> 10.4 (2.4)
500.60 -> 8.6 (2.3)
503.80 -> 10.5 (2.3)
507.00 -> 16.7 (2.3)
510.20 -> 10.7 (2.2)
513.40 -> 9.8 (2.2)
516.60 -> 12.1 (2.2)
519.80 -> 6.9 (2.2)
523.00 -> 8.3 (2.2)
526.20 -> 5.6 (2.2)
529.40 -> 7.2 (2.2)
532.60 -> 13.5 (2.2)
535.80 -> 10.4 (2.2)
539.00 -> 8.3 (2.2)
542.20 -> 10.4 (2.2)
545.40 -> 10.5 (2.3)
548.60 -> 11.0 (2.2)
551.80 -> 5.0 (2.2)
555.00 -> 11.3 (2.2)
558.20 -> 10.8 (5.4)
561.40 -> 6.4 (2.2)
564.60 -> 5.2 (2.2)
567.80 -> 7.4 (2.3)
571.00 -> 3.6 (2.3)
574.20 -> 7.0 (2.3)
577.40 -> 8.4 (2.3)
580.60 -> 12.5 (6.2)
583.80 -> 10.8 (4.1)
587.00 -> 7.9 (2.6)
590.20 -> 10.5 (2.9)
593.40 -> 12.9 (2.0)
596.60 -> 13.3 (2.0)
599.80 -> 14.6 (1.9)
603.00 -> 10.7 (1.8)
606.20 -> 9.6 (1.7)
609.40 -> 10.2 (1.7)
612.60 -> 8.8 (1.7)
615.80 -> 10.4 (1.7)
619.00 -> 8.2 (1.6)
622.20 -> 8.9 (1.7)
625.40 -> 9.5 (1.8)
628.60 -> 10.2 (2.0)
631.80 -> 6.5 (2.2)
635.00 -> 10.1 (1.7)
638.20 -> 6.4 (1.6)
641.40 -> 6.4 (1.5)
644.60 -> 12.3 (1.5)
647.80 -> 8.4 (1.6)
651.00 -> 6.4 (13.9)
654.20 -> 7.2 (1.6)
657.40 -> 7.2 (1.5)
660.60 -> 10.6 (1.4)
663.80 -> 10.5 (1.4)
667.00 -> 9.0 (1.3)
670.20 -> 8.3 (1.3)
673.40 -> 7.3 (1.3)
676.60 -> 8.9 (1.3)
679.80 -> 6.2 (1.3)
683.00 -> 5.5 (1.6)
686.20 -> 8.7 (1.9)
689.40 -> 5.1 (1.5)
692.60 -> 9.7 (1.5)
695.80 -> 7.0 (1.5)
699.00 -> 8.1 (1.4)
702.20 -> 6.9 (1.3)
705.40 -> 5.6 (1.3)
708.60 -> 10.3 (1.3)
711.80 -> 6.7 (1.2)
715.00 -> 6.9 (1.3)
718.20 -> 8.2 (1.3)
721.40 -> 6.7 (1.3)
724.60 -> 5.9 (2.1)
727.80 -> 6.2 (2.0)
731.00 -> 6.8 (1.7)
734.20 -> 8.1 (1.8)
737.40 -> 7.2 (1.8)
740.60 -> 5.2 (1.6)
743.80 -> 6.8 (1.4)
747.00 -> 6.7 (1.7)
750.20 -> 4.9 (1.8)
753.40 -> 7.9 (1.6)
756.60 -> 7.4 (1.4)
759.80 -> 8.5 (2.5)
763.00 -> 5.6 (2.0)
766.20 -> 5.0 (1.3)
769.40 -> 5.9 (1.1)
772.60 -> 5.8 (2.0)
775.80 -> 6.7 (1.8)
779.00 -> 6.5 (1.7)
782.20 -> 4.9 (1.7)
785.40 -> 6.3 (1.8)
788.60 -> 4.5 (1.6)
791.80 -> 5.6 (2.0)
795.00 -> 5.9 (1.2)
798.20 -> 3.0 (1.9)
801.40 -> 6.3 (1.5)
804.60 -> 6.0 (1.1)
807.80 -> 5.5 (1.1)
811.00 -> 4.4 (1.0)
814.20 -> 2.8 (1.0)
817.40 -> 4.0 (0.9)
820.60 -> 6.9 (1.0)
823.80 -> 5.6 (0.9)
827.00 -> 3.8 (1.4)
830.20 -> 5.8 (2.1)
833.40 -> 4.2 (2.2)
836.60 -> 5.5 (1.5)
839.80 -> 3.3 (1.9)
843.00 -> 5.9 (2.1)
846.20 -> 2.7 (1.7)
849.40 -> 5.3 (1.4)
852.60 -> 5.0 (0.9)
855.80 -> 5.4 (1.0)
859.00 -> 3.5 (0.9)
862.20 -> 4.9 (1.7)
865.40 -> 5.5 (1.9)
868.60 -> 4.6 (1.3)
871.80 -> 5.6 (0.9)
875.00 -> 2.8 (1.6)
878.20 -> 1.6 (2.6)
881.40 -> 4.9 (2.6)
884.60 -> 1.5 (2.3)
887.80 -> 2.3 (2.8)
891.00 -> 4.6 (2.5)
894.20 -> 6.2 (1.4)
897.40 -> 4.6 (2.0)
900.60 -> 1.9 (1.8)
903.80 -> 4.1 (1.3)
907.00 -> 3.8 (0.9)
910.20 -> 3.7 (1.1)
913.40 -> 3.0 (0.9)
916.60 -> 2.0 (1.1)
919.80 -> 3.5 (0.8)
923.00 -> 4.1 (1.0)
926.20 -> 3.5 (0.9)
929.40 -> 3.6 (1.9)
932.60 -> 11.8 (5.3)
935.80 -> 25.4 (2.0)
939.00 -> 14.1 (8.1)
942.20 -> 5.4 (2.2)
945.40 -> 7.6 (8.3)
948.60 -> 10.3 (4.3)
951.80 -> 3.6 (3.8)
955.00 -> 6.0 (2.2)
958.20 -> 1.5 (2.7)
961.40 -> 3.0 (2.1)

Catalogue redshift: 1.51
